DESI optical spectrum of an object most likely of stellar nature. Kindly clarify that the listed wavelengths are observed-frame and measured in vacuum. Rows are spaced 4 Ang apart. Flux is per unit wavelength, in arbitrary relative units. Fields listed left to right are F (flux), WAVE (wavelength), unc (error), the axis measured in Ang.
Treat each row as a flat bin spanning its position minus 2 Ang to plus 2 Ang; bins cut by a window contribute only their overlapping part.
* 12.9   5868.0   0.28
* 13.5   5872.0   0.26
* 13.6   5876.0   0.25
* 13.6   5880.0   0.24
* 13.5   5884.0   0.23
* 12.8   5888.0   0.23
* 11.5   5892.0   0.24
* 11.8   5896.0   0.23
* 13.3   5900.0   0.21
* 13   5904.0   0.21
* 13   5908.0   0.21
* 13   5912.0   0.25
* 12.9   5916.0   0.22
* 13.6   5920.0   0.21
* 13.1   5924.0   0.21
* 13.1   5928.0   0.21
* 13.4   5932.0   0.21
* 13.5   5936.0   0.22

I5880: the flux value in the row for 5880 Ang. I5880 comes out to 13.6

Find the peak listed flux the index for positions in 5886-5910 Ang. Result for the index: 13.3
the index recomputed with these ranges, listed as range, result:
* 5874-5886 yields 13.6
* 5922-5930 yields 13.1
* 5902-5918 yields 13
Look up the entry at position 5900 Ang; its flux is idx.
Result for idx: 13.3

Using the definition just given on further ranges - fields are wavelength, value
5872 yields 13.5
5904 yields 13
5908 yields 13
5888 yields 12.8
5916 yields 12.9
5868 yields 12.9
